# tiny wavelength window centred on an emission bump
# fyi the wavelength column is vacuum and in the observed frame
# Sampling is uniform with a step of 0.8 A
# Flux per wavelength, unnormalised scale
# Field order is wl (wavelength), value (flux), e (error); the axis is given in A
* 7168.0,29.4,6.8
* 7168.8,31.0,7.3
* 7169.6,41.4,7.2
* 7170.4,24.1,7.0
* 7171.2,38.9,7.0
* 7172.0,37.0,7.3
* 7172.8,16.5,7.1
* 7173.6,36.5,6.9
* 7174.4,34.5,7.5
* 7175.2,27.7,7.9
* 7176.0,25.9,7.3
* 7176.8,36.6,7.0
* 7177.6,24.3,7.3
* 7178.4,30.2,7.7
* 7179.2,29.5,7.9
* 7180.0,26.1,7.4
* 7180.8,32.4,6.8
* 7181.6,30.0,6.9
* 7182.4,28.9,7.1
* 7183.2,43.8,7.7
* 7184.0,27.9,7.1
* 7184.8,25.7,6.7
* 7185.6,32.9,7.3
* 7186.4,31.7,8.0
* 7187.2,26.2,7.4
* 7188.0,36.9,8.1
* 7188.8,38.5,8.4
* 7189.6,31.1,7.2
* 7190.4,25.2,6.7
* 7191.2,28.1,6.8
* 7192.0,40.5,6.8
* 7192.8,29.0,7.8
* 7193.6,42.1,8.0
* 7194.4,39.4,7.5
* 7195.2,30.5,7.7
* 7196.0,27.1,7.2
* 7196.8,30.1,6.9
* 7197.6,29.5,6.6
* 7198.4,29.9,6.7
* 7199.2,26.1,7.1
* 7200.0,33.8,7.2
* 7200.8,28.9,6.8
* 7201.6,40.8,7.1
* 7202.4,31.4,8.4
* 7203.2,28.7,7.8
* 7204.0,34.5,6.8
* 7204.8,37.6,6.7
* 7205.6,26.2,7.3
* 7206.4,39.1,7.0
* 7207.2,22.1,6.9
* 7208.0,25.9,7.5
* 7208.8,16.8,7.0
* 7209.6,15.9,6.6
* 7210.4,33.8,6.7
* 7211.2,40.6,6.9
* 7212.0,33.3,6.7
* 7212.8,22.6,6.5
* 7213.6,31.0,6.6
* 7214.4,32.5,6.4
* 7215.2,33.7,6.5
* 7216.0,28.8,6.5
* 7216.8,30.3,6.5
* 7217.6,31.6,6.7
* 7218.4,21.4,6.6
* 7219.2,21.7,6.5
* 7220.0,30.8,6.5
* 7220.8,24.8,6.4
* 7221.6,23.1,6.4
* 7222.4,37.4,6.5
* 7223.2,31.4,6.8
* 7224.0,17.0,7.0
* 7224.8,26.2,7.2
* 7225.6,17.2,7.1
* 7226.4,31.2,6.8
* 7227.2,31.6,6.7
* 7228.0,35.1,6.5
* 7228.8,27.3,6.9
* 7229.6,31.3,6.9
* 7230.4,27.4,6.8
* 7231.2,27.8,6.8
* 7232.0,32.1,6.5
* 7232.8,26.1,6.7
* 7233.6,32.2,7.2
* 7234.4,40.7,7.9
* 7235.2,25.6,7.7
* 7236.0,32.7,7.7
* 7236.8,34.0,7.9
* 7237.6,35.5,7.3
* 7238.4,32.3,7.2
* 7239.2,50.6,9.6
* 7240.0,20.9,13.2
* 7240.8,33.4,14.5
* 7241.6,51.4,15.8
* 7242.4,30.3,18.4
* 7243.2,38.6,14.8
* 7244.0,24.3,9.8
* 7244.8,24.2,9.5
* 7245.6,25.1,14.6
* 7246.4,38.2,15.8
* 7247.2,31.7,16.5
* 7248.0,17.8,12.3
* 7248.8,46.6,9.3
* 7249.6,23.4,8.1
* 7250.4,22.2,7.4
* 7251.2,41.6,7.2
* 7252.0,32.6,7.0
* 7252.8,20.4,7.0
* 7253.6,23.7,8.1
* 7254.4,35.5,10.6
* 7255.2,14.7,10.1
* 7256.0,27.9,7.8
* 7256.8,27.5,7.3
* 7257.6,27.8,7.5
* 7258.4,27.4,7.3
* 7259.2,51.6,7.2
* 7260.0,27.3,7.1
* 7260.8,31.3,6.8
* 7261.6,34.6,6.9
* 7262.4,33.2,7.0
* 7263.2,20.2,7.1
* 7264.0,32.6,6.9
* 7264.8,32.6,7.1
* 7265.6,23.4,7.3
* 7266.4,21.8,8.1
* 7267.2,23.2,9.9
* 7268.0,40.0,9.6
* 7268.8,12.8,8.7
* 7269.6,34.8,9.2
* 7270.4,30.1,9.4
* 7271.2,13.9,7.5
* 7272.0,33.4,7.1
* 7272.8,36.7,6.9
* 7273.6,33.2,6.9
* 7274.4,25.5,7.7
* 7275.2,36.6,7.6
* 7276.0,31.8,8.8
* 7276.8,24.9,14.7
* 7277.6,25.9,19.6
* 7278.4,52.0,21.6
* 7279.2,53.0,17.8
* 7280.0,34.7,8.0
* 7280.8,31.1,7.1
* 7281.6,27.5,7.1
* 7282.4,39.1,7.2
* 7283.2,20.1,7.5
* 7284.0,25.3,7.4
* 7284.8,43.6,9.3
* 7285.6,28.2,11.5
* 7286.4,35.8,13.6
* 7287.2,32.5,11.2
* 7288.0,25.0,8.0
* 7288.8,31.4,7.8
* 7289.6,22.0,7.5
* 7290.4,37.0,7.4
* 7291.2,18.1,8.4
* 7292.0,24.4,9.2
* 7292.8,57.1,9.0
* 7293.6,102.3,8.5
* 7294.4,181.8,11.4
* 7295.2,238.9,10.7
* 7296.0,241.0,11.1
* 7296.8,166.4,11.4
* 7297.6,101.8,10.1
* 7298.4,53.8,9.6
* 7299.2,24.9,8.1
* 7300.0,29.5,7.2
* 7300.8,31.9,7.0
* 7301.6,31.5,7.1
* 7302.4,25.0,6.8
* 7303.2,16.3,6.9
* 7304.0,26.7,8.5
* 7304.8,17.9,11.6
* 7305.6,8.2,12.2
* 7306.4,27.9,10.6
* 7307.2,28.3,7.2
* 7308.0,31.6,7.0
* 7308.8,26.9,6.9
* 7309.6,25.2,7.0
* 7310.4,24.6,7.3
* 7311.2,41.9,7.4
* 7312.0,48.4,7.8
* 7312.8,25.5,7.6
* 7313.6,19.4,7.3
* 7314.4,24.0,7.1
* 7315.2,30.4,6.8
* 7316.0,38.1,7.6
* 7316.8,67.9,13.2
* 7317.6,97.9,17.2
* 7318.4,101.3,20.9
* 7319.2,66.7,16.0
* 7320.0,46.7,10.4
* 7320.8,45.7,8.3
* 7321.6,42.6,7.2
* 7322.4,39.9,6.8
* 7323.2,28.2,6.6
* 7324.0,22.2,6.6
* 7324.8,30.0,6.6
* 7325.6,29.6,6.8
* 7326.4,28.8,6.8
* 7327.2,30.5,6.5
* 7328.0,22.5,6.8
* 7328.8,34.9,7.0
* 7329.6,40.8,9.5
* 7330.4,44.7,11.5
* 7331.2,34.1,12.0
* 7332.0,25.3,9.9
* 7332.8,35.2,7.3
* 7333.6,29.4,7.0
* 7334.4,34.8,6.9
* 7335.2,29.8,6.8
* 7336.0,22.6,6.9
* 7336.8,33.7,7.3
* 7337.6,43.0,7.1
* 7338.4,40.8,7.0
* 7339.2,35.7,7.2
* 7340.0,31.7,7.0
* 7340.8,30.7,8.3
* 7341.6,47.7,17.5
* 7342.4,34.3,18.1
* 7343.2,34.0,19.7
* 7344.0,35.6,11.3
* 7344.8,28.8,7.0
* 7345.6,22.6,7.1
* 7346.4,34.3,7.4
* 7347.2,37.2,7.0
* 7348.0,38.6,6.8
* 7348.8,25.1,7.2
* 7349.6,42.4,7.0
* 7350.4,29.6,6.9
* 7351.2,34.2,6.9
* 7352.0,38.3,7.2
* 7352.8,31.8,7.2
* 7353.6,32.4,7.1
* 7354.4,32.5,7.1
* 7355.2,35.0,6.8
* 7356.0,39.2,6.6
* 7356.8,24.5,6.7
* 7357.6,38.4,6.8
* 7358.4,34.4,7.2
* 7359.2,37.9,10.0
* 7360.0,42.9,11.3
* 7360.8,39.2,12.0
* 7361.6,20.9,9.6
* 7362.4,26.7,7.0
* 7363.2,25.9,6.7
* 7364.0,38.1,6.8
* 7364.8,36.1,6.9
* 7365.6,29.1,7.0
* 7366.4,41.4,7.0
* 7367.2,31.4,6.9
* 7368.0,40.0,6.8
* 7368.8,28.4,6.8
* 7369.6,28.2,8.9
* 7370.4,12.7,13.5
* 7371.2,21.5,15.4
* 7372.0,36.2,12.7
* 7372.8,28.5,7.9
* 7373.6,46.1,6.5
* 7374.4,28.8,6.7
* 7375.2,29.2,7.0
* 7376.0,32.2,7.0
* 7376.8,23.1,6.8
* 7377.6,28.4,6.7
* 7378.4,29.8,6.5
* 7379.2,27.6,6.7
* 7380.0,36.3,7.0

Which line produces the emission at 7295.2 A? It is H-alpha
